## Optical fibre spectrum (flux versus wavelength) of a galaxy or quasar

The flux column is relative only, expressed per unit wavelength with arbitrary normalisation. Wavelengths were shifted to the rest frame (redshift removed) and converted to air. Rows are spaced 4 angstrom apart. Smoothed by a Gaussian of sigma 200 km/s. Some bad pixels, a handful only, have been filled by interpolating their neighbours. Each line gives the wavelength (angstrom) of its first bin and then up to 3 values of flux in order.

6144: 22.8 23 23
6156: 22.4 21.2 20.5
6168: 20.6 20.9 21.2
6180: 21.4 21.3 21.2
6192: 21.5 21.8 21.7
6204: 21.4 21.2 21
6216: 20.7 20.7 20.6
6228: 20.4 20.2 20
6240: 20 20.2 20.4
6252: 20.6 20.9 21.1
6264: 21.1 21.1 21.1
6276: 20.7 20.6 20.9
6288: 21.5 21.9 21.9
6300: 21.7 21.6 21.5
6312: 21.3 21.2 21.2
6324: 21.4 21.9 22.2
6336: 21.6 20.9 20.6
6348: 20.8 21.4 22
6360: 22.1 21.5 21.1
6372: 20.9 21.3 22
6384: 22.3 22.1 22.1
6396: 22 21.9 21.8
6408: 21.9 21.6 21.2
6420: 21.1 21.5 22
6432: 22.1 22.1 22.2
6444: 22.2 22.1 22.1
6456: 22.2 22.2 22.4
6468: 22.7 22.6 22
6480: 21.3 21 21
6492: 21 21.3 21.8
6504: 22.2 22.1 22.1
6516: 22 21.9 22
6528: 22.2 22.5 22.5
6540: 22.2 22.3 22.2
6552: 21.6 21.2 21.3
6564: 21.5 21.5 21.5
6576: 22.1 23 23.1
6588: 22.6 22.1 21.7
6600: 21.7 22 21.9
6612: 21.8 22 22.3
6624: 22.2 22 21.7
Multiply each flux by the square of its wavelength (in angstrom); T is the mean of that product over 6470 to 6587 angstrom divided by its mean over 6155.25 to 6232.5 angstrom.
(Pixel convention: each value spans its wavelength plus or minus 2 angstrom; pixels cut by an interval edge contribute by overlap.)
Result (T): 1.15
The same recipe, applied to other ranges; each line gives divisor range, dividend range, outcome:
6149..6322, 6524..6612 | 1.16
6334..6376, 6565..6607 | 1.12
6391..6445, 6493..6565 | 1.04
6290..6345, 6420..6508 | 1.07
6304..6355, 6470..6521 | 1.07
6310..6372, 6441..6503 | 1.06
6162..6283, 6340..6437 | 1.09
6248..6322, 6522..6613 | 1.13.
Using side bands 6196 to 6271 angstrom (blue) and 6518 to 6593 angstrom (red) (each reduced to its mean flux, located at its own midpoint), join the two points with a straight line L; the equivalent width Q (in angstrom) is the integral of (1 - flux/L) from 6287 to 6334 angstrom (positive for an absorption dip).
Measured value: -1.2 angstrom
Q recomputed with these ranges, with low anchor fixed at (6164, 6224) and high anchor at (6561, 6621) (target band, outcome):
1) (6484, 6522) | 0.29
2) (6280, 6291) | 0.10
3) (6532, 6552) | -0.30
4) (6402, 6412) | -0.08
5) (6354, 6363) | -0.20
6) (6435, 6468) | -0.76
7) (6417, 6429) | 0.11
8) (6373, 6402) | -0.46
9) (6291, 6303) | -0.24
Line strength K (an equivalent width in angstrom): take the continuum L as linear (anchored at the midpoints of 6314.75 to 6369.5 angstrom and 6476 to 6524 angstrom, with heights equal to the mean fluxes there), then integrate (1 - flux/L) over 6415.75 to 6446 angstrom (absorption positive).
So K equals -0.40 angstrom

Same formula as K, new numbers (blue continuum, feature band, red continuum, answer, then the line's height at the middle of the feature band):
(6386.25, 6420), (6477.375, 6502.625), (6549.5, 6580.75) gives 0.5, 21.7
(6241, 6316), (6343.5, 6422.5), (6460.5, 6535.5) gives -0.4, 21.5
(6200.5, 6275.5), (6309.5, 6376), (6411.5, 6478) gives 0.0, 21.4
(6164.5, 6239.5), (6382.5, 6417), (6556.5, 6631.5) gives -0.7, 21.5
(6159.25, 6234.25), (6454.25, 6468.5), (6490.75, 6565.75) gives -0.4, 21.7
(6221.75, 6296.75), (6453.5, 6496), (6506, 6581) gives -0.3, 21.7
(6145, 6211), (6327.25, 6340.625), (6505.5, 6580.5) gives 0.0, 21.7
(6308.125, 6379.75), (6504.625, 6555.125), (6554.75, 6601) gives -0.6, 21.8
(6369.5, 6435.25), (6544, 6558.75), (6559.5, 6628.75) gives 0.2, 22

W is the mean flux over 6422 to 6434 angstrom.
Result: 21.9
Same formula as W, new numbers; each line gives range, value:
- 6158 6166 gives 20.9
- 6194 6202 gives 21.8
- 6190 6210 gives 21.5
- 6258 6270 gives 21.1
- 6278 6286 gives 20.8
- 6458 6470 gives 22.4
